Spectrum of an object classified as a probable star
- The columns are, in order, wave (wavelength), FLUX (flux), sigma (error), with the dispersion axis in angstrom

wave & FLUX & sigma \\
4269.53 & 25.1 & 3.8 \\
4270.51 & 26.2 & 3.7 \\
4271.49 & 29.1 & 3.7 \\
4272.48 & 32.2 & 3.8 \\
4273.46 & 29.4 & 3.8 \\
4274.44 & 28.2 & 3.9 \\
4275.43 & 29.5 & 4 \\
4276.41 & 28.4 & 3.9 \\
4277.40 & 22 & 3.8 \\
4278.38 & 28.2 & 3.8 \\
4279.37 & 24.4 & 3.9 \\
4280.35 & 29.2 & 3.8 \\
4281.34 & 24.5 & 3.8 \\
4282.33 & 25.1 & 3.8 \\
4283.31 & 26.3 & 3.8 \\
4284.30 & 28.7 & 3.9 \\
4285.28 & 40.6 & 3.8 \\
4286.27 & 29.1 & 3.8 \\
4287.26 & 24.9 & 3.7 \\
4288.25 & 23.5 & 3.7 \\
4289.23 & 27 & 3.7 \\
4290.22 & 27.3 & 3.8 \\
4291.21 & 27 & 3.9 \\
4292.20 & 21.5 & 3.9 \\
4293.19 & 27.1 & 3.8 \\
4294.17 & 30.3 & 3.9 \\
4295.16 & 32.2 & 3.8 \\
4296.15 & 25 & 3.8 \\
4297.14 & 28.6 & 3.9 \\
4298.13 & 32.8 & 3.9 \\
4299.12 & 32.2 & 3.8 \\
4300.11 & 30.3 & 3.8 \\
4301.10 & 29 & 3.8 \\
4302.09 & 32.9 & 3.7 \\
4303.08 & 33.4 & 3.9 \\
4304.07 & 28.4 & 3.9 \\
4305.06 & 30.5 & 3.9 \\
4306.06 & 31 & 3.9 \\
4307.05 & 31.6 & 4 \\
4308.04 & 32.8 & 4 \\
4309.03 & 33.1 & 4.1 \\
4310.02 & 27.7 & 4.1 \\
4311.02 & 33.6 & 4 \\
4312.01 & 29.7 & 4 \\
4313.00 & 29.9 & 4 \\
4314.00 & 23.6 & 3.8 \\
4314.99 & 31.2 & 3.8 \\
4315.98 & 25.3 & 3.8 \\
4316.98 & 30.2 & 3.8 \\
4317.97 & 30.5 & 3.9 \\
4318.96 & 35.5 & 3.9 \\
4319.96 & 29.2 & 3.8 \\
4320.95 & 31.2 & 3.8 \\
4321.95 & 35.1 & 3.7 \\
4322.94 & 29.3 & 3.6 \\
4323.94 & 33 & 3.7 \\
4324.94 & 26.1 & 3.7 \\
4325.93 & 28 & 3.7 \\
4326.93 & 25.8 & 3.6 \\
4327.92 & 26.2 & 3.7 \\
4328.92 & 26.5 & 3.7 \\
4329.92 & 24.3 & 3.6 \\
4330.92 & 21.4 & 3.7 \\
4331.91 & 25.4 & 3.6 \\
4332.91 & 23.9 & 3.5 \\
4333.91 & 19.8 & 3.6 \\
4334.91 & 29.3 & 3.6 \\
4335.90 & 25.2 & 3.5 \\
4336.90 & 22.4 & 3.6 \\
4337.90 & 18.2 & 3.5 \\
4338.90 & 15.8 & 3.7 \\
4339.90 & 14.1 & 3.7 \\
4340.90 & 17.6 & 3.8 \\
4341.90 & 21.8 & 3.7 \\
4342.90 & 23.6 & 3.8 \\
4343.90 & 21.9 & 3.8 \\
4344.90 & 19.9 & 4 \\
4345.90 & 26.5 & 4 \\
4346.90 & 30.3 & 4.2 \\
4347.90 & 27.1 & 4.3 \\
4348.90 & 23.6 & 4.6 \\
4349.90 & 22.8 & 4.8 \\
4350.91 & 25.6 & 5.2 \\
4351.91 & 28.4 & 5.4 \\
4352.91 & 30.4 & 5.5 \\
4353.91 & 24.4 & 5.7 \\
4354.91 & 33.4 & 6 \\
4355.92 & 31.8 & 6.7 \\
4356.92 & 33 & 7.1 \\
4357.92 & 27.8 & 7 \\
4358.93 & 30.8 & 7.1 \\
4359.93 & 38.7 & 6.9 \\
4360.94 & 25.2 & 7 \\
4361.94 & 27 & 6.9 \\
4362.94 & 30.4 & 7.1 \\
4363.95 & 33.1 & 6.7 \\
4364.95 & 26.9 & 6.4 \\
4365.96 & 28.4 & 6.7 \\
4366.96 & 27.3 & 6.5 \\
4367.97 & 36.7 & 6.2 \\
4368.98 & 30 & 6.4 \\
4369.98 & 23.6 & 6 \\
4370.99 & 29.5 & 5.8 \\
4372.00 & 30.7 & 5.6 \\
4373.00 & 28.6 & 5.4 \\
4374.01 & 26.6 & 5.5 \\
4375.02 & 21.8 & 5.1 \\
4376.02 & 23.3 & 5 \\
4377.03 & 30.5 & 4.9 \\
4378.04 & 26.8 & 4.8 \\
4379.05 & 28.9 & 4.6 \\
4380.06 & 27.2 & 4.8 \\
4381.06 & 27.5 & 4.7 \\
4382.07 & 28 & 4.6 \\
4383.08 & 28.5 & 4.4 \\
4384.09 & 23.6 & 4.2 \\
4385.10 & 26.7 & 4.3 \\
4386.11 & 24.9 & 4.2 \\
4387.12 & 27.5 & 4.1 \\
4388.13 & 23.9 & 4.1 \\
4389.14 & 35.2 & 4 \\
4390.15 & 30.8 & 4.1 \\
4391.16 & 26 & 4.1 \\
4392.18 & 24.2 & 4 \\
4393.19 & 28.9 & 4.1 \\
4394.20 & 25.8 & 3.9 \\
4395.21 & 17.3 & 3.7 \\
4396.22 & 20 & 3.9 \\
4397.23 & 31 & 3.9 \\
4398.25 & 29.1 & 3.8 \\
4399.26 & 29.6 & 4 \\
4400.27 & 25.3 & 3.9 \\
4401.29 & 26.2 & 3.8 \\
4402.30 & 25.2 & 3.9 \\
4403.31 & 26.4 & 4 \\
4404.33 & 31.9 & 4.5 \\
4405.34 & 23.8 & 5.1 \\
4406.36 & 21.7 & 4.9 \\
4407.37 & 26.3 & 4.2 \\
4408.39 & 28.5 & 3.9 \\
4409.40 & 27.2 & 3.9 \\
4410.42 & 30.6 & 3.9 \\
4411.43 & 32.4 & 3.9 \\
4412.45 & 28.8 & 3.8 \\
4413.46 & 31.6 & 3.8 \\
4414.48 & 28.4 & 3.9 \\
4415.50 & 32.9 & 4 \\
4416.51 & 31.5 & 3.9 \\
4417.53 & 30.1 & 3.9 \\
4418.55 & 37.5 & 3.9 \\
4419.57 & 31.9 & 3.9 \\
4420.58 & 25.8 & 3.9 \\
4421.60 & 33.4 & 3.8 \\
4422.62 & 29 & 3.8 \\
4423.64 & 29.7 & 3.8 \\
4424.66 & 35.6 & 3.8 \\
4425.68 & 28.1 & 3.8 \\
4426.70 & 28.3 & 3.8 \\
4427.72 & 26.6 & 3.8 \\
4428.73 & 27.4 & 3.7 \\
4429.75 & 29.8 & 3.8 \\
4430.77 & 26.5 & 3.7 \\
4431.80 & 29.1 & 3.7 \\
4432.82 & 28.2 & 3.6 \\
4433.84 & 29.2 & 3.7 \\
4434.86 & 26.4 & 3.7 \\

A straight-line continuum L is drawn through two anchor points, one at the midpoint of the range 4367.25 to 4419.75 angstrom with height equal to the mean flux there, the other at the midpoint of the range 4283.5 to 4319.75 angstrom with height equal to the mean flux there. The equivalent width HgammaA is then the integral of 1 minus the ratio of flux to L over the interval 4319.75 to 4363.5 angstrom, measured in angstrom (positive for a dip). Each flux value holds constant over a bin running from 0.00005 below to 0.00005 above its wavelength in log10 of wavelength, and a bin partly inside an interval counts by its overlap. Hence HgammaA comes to 4.07 angstrom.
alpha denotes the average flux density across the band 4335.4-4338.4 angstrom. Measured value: 22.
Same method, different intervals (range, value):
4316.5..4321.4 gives 31.4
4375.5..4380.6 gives 27.4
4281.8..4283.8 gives 25.7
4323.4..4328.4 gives 27.8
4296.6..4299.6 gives 31.1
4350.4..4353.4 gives 28.1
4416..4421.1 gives 31.4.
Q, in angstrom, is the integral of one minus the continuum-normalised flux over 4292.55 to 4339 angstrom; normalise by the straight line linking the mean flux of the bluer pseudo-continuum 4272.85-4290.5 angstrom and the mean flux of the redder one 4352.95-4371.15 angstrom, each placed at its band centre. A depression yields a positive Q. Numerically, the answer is 0.1 angstrom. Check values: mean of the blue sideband 27.6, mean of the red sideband 29.9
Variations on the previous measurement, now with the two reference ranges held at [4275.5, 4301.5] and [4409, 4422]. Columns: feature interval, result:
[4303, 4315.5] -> -0.9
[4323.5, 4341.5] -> 3.4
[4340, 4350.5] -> 2.2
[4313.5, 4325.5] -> -0.6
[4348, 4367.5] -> 0.5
